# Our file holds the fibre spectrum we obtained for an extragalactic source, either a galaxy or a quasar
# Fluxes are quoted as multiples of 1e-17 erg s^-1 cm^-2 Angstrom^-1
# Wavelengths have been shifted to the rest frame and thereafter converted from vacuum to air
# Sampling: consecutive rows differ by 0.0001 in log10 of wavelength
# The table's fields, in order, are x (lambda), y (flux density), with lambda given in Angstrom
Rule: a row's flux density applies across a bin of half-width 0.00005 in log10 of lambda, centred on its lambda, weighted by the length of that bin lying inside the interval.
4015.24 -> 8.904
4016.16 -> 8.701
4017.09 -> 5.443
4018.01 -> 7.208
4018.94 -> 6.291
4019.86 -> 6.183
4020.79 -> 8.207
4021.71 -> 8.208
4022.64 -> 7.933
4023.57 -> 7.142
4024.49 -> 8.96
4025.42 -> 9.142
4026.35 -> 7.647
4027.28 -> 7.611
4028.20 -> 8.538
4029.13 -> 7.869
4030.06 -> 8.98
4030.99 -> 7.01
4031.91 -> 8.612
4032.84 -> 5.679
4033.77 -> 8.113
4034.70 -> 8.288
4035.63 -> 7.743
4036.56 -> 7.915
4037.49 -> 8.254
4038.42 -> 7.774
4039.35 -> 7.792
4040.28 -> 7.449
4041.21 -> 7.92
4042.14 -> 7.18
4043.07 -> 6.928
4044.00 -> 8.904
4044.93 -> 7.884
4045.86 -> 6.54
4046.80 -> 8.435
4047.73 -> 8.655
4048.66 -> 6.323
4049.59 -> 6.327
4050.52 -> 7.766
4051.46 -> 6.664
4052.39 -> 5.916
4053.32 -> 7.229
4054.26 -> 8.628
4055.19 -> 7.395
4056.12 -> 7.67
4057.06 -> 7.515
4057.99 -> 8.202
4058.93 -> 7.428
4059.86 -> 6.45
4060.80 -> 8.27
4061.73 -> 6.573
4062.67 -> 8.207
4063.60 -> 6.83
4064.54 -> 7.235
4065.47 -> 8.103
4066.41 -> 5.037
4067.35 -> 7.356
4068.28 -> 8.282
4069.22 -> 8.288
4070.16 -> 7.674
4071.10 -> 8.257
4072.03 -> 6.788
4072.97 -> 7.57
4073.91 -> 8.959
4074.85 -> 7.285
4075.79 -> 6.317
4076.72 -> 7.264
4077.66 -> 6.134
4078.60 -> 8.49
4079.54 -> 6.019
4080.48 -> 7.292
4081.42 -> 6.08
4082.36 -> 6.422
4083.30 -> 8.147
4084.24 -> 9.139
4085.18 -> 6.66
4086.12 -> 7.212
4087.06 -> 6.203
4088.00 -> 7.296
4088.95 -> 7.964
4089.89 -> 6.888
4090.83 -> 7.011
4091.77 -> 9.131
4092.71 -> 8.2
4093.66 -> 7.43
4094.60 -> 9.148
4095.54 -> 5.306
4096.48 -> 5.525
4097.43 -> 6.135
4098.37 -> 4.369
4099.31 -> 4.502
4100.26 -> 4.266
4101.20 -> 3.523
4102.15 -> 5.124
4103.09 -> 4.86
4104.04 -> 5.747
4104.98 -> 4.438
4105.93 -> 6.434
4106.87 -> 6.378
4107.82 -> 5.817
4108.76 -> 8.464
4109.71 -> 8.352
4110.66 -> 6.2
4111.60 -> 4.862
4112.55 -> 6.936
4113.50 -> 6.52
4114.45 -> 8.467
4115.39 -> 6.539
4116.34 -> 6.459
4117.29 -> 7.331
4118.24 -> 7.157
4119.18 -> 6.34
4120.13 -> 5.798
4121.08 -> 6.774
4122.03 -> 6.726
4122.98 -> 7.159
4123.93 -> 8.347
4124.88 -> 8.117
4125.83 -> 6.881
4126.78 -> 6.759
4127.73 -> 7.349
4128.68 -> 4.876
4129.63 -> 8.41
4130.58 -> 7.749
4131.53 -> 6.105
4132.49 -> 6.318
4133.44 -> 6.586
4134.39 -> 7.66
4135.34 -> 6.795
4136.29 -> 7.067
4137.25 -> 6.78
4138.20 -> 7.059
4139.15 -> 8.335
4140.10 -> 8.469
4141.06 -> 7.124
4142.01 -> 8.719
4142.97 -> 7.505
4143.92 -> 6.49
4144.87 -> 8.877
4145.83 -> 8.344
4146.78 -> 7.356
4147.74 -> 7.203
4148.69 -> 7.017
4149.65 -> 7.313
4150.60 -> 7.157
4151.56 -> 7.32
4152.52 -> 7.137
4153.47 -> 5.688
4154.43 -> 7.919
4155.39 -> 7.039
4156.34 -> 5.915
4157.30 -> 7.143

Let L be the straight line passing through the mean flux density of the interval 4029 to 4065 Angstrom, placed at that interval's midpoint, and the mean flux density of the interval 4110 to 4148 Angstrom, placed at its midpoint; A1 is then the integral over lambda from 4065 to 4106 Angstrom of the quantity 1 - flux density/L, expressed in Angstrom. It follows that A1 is 3.2 Angstrom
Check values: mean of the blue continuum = 7.55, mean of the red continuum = 7.12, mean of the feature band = 6.78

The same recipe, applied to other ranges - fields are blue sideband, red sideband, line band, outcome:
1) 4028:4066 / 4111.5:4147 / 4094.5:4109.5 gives 3.5 Angstrom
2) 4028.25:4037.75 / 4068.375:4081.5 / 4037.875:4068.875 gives 0.8 Angstrom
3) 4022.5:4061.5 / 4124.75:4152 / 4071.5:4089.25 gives 0.7 Angstrom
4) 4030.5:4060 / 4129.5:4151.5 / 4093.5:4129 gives 5.2 Angstrom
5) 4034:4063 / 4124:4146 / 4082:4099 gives 0.8 Angstrom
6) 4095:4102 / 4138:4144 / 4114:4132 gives -1.4 Angstrom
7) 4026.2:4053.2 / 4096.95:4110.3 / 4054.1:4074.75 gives -2.2 Angstrom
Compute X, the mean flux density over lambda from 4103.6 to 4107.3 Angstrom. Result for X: 5.75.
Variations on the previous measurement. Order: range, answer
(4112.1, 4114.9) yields 7.29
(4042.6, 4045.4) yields 7.91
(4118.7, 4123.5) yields 6.58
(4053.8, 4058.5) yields 7.88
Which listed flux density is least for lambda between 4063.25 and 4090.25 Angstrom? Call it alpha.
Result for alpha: 5.037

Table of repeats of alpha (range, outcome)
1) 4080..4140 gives 3.523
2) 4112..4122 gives 5.798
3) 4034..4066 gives 5.916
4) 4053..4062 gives 6.45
